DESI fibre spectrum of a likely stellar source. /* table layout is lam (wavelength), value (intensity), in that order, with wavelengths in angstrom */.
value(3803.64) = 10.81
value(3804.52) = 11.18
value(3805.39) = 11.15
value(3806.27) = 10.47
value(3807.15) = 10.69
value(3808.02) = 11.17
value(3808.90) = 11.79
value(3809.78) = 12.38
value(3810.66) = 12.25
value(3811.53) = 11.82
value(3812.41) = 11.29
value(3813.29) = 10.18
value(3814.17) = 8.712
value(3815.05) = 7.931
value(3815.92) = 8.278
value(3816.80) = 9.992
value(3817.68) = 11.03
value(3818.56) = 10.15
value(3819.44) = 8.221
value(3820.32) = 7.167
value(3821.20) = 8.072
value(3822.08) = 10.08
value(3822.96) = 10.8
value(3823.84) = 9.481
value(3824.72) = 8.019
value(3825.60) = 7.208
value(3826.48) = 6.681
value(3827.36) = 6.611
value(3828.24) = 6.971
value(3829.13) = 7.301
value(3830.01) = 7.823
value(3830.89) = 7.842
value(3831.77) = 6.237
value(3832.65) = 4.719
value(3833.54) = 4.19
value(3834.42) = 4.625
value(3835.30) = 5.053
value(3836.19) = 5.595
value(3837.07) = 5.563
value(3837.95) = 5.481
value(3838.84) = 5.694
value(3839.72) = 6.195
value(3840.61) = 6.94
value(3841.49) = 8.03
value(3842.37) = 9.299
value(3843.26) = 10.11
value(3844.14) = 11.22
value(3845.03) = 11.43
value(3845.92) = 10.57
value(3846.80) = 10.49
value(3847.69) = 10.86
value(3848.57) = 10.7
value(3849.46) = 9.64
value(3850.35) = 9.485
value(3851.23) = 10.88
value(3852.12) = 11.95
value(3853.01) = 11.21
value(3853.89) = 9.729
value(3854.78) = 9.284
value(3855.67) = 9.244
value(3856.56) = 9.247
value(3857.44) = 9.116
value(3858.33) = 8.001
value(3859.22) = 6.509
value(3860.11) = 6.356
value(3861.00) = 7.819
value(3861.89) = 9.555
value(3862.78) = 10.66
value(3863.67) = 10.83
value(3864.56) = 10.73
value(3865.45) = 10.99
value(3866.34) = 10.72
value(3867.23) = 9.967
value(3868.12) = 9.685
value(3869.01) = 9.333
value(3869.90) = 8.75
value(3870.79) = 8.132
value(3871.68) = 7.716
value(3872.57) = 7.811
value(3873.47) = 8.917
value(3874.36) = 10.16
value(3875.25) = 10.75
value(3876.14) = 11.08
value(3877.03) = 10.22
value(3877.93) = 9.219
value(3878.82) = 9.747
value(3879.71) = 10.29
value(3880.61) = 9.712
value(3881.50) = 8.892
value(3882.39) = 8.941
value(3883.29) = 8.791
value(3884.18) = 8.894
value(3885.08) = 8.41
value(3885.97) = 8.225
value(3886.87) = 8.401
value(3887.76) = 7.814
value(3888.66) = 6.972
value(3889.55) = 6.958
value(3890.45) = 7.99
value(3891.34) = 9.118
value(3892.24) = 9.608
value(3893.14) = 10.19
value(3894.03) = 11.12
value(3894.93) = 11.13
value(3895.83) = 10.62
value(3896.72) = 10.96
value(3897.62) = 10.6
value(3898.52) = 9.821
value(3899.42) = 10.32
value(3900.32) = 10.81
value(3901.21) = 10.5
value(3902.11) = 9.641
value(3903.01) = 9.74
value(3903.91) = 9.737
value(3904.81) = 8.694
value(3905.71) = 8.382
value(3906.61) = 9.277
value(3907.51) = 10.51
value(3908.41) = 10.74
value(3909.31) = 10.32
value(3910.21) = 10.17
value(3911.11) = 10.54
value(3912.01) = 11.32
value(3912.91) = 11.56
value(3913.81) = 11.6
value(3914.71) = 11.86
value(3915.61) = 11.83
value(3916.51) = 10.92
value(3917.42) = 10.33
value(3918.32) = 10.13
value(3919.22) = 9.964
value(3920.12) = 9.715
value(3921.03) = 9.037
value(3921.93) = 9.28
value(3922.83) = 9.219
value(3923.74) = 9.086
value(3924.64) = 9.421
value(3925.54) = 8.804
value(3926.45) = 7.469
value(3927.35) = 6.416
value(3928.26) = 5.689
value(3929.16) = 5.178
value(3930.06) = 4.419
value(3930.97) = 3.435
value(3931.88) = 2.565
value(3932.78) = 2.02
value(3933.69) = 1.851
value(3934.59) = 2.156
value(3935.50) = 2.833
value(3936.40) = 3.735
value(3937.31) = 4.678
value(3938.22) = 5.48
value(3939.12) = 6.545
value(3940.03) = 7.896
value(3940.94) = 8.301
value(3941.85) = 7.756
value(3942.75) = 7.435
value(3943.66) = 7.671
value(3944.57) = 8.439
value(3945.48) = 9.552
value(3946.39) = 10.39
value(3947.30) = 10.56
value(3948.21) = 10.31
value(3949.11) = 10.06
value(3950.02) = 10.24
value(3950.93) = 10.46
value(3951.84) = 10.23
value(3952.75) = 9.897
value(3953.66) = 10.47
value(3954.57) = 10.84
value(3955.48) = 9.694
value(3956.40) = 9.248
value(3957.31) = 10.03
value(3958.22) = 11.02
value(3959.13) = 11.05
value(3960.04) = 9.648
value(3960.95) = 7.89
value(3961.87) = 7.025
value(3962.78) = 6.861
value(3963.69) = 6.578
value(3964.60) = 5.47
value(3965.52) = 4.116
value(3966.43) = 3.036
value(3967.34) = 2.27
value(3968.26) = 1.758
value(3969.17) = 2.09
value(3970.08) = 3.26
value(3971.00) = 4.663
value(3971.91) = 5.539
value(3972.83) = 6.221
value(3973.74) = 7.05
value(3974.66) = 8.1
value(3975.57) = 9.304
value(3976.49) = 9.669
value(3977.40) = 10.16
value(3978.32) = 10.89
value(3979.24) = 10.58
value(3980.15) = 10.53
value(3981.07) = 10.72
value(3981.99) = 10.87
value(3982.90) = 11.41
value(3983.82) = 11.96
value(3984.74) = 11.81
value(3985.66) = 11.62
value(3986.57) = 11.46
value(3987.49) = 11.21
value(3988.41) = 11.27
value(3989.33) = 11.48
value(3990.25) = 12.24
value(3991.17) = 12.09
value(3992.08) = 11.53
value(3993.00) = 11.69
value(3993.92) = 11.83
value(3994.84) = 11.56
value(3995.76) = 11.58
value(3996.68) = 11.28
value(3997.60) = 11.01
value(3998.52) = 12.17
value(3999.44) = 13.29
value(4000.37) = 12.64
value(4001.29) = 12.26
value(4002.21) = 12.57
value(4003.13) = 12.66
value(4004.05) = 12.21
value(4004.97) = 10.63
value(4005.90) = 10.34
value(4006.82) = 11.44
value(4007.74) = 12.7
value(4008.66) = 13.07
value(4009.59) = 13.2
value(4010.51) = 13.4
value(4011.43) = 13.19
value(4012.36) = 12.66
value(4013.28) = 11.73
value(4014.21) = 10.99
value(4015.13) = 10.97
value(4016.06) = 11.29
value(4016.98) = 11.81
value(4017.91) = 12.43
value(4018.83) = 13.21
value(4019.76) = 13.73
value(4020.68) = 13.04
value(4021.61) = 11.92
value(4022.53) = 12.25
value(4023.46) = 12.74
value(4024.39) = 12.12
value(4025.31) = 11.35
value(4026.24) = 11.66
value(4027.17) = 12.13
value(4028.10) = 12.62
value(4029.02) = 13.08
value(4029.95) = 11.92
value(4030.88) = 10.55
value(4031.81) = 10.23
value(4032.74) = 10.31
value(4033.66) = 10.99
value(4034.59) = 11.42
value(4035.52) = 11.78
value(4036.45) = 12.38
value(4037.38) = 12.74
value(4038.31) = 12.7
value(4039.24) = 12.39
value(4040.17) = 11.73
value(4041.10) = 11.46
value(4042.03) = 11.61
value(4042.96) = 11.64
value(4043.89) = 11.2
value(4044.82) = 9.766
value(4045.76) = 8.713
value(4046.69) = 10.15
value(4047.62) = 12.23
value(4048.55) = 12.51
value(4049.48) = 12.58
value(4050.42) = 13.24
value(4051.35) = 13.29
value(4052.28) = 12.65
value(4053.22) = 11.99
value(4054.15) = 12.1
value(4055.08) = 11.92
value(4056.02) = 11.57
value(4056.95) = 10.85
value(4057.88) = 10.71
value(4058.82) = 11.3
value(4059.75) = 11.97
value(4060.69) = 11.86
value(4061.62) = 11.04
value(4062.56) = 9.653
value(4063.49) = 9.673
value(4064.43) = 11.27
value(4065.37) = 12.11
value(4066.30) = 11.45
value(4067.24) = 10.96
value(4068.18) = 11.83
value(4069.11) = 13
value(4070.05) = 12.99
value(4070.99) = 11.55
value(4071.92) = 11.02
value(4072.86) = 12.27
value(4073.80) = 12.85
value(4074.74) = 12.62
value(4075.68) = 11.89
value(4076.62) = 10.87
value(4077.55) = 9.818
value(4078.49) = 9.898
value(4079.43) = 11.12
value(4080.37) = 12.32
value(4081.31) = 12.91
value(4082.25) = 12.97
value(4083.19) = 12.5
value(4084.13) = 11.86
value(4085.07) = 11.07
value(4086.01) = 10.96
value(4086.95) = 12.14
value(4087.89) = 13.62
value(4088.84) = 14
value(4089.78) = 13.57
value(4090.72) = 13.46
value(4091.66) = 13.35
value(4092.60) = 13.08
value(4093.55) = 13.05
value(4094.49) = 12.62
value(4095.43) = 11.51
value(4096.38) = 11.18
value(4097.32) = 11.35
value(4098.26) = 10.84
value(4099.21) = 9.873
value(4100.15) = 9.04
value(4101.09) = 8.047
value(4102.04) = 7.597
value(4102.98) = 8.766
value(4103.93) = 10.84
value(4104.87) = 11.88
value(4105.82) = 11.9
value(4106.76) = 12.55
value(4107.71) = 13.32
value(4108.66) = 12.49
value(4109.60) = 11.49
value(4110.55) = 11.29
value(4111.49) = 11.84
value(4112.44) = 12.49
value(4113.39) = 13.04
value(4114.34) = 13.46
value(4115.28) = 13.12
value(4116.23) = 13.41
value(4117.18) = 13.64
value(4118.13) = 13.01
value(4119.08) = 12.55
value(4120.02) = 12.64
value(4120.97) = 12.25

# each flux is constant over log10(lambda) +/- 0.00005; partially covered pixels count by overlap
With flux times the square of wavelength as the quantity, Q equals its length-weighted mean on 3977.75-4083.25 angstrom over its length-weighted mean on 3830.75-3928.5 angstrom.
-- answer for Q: 1.4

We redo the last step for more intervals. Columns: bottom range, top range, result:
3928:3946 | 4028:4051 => 2.26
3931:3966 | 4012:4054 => 1.63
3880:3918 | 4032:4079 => 1.27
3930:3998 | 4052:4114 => 1.48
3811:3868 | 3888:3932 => 1.11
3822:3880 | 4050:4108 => 1.50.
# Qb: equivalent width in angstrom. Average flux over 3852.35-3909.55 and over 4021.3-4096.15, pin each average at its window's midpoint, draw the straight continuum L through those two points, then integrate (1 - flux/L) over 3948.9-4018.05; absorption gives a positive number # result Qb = 5.3 angstrom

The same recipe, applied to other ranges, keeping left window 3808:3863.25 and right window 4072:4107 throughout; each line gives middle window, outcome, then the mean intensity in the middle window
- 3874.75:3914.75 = -1.5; 9.76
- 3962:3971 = 5.4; 4.09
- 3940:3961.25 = 0.9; 9.59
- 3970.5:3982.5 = 1.8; 8.79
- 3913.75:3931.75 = 2.2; 8.51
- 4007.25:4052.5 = -4.4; 12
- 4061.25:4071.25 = -0.1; 11.4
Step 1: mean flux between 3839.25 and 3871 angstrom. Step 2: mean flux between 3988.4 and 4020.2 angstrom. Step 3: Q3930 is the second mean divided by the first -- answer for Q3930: 1.26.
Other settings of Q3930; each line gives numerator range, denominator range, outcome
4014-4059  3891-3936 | 1.34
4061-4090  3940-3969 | 1.43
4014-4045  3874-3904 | 1.24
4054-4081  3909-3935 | 1.41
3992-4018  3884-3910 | 1.26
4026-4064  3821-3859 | 1.39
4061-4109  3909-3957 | 1.40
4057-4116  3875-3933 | 1.27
